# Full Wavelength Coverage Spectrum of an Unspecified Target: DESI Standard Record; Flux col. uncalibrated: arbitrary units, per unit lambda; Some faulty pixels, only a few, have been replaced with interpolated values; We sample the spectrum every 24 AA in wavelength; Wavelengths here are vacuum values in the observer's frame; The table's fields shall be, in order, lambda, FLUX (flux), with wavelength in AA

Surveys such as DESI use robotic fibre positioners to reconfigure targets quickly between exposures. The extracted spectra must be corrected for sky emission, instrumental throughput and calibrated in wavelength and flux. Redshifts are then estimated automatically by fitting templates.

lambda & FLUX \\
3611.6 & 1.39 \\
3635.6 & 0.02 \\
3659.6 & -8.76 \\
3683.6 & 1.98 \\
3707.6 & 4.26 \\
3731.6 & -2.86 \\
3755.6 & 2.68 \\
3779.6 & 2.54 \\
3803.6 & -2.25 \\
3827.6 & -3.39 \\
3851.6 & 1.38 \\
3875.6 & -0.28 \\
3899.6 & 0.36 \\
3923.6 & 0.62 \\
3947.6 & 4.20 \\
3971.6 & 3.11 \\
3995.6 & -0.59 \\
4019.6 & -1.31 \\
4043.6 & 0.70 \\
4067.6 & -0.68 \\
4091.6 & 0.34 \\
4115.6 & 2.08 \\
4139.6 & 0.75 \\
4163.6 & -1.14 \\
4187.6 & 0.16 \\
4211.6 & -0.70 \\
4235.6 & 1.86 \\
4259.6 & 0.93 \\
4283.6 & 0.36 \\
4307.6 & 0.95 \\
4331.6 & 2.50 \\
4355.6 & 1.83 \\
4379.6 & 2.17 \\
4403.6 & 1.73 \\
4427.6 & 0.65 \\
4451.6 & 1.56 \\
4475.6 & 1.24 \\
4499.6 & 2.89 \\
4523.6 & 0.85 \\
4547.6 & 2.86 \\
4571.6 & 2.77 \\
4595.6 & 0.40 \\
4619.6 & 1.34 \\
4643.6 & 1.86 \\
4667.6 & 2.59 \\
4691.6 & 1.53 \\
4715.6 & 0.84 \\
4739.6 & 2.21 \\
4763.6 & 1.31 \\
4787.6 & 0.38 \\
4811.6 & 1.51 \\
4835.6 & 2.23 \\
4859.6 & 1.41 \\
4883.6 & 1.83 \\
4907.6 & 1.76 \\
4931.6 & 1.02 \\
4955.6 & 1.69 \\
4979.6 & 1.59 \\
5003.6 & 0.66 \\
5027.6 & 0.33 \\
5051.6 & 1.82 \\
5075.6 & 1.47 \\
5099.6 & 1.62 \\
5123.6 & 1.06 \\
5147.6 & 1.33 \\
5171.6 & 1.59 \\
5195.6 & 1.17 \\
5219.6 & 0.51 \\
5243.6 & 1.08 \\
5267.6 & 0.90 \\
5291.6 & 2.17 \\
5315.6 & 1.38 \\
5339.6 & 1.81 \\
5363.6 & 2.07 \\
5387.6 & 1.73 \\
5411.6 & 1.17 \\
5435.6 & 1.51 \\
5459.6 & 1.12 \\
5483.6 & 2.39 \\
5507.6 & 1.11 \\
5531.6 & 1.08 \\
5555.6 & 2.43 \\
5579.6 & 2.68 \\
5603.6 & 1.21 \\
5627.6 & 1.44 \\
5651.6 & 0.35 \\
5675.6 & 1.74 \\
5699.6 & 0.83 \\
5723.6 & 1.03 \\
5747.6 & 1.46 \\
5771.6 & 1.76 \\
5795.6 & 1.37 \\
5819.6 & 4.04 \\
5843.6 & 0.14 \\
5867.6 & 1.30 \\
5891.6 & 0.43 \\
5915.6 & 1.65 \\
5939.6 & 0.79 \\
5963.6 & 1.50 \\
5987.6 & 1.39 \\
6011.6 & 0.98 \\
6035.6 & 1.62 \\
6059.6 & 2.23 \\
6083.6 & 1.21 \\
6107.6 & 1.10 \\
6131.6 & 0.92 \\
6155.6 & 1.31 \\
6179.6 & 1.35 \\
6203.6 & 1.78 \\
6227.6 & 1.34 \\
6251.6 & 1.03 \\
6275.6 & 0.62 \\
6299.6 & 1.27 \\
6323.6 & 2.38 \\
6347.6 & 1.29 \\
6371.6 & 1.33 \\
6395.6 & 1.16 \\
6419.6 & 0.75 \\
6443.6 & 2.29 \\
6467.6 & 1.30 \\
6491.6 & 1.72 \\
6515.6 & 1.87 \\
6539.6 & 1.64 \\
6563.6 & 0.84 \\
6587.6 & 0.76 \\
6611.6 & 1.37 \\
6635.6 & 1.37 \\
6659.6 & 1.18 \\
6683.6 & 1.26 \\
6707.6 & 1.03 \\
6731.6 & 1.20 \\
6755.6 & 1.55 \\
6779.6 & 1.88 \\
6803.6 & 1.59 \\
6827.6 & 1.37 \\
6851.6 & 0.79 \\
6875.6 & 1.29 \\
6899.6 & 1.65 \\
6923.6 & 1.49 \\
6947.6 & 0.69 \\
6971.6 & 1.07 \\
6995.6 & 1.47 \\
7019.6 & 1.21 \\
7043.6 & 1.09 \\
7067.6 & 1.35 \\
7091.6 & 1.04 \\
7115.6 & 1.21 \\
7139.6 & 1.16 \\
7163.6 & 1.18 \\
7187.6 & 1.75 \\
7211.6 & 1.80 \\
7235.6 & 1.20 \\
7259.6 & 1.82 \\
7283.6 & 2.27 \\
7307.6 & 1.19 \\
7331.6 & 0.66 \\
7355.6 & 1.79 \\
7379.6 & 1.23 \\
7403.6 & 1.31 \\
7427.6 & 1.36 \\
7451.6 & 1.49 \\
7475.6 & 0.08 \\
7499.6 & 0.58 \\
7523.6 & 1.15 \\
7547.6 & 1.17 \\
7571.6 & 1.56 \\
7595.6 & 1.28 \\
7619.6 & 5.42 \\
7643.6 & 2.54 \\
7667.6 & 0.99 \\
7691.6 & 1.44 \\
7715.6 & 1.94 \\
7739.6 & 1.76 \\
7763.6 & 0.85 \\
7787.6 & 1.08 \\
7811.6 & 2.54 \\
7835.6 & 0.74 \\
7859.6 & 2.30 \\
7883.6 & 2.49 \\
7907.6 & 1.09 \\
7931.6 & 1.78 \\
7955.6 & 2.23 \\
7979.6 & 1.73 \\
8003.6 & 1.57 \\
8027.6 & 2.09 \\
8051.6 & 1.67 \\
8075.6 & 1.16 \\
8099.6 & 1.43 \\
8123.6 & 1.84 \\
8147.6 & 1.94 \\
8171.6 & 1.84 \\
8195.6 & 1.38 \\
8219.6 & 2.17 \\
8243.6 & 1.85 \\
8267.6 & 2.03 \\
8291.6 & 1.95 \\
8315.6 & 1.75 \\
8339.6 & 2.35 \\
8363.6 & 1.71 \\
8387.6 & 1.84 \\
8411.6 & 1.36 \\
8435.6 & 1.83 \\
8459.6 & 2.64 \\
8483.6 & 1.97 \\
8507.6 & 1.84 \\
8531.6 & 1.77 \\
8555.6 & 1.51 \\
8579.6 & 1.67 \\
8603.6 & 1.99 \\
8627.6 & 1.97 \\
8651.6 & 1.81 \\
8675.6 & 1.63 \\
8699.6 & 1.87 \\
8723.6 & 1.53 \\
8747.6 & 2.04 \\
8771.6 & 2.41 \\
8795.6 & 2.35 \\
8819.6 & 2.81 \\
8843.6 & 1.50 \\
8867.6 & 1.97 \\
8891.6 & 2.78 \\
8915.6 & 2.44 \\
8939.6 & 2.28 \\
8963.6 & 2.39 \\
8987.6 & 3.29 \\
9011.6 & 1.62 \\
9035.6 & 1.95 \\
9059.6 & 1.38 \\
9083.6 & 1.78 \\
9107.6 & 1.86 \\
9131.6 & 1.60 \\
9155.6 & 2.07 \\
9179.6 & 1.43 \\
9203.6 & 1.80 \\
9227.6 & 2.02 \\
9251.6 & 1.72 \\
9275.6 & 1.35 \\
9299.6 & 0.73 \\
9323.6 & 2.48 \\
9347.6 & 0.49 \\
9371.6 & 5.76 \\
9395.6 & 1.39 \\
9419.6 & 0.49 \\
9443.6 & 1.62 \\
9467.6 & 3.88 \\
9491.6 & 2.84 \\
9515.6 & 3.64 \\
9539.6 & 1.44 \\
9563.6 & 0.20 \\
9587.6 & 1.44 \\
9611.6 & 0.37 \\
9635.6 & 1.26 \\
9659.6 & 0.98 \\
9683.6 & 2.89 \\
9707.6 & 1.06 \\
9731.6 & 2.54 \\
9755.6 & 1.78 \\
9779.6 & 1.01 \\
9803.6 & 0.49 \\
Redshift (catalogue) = 1.05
